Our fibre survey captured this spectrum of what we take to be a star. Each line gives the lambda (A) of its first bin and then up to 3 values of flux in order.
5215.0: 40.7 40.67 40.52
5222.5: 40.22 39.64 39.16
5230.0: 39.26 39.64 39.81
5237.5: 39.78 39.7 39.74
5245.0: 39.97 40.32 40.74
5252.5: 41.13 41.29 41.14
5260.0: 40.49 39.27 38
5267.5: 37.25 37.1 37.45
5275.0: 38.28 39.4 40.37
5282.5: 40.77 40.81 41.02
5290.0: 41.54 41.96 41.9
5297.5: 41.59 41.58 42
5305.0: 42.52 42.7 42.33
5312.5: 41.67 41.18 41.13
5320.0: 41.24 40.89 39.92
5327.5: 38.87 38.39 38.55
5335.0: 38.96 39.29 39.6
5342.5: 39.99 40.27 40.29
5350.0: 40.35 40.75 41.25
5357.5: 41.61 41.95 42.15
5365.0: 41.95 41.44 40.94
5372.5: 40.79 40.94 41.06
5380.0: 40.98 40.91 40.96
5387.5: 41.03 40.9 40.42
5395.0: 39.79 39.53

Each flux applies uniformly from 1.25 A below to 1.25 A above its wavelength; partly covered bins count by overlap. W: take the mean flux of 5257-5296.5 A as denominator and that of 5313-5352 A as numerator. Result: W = 1.0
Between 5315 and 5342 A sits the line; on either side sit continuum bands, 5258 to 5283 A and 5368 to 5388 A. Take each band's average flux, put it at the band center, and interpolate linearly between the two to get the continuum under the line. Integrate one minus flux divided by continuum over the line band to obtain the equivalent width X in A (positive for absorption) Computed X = 0.2 A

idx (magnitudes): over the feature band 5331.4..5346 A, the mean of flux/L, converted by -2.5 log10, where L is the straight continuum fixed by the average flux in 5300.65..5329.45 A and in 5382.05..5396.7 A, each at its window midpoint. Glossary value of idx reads 0.043 mag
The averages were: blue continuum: 41.2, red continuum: 40.6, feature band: 39.4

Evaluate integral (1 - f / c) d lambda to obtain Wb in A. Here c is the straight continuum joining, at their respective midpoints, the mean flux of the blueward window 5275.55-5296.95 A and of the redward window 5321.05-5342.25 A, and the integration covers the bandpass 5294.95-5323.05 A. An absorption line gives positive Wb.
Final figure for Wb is -1.1 A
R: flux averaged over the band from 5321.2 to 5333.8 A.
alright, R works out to 39.3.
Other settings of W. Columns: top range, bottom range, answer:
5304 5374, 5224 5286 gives 1.03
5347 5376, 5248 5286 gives 1.04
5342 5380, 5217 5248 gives 1.03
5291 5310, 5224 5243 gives 1.06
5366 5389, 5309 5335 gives 1.02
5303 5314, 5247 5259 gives 1.03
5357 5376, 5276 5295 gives 1.01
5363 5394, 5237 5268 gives 1.03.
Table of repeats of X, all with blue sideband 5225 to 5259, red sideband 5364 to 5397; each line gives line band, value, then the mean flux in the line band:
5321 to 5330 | 0.2 A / 39.7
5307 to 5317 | -0.3 A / 41.9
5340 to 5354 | 0.1 A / 40.3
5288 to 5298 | -0.3 A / 41.7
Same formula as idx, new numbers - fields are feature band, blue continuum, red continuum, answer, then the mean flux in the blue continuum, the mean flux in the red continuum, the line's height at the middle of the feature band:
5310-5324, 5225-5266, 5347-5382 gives -0.02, 40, 41.2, 40.7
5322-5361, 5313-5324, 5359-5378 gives 0.03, 41.1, 41.4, 41.3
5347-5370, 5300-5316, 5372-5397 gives 0.00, 42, 40.7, 41.2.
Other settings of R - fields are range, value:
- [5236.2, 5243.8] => 39.7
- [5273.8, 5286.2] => 39.9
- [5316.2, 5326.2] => 40.8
